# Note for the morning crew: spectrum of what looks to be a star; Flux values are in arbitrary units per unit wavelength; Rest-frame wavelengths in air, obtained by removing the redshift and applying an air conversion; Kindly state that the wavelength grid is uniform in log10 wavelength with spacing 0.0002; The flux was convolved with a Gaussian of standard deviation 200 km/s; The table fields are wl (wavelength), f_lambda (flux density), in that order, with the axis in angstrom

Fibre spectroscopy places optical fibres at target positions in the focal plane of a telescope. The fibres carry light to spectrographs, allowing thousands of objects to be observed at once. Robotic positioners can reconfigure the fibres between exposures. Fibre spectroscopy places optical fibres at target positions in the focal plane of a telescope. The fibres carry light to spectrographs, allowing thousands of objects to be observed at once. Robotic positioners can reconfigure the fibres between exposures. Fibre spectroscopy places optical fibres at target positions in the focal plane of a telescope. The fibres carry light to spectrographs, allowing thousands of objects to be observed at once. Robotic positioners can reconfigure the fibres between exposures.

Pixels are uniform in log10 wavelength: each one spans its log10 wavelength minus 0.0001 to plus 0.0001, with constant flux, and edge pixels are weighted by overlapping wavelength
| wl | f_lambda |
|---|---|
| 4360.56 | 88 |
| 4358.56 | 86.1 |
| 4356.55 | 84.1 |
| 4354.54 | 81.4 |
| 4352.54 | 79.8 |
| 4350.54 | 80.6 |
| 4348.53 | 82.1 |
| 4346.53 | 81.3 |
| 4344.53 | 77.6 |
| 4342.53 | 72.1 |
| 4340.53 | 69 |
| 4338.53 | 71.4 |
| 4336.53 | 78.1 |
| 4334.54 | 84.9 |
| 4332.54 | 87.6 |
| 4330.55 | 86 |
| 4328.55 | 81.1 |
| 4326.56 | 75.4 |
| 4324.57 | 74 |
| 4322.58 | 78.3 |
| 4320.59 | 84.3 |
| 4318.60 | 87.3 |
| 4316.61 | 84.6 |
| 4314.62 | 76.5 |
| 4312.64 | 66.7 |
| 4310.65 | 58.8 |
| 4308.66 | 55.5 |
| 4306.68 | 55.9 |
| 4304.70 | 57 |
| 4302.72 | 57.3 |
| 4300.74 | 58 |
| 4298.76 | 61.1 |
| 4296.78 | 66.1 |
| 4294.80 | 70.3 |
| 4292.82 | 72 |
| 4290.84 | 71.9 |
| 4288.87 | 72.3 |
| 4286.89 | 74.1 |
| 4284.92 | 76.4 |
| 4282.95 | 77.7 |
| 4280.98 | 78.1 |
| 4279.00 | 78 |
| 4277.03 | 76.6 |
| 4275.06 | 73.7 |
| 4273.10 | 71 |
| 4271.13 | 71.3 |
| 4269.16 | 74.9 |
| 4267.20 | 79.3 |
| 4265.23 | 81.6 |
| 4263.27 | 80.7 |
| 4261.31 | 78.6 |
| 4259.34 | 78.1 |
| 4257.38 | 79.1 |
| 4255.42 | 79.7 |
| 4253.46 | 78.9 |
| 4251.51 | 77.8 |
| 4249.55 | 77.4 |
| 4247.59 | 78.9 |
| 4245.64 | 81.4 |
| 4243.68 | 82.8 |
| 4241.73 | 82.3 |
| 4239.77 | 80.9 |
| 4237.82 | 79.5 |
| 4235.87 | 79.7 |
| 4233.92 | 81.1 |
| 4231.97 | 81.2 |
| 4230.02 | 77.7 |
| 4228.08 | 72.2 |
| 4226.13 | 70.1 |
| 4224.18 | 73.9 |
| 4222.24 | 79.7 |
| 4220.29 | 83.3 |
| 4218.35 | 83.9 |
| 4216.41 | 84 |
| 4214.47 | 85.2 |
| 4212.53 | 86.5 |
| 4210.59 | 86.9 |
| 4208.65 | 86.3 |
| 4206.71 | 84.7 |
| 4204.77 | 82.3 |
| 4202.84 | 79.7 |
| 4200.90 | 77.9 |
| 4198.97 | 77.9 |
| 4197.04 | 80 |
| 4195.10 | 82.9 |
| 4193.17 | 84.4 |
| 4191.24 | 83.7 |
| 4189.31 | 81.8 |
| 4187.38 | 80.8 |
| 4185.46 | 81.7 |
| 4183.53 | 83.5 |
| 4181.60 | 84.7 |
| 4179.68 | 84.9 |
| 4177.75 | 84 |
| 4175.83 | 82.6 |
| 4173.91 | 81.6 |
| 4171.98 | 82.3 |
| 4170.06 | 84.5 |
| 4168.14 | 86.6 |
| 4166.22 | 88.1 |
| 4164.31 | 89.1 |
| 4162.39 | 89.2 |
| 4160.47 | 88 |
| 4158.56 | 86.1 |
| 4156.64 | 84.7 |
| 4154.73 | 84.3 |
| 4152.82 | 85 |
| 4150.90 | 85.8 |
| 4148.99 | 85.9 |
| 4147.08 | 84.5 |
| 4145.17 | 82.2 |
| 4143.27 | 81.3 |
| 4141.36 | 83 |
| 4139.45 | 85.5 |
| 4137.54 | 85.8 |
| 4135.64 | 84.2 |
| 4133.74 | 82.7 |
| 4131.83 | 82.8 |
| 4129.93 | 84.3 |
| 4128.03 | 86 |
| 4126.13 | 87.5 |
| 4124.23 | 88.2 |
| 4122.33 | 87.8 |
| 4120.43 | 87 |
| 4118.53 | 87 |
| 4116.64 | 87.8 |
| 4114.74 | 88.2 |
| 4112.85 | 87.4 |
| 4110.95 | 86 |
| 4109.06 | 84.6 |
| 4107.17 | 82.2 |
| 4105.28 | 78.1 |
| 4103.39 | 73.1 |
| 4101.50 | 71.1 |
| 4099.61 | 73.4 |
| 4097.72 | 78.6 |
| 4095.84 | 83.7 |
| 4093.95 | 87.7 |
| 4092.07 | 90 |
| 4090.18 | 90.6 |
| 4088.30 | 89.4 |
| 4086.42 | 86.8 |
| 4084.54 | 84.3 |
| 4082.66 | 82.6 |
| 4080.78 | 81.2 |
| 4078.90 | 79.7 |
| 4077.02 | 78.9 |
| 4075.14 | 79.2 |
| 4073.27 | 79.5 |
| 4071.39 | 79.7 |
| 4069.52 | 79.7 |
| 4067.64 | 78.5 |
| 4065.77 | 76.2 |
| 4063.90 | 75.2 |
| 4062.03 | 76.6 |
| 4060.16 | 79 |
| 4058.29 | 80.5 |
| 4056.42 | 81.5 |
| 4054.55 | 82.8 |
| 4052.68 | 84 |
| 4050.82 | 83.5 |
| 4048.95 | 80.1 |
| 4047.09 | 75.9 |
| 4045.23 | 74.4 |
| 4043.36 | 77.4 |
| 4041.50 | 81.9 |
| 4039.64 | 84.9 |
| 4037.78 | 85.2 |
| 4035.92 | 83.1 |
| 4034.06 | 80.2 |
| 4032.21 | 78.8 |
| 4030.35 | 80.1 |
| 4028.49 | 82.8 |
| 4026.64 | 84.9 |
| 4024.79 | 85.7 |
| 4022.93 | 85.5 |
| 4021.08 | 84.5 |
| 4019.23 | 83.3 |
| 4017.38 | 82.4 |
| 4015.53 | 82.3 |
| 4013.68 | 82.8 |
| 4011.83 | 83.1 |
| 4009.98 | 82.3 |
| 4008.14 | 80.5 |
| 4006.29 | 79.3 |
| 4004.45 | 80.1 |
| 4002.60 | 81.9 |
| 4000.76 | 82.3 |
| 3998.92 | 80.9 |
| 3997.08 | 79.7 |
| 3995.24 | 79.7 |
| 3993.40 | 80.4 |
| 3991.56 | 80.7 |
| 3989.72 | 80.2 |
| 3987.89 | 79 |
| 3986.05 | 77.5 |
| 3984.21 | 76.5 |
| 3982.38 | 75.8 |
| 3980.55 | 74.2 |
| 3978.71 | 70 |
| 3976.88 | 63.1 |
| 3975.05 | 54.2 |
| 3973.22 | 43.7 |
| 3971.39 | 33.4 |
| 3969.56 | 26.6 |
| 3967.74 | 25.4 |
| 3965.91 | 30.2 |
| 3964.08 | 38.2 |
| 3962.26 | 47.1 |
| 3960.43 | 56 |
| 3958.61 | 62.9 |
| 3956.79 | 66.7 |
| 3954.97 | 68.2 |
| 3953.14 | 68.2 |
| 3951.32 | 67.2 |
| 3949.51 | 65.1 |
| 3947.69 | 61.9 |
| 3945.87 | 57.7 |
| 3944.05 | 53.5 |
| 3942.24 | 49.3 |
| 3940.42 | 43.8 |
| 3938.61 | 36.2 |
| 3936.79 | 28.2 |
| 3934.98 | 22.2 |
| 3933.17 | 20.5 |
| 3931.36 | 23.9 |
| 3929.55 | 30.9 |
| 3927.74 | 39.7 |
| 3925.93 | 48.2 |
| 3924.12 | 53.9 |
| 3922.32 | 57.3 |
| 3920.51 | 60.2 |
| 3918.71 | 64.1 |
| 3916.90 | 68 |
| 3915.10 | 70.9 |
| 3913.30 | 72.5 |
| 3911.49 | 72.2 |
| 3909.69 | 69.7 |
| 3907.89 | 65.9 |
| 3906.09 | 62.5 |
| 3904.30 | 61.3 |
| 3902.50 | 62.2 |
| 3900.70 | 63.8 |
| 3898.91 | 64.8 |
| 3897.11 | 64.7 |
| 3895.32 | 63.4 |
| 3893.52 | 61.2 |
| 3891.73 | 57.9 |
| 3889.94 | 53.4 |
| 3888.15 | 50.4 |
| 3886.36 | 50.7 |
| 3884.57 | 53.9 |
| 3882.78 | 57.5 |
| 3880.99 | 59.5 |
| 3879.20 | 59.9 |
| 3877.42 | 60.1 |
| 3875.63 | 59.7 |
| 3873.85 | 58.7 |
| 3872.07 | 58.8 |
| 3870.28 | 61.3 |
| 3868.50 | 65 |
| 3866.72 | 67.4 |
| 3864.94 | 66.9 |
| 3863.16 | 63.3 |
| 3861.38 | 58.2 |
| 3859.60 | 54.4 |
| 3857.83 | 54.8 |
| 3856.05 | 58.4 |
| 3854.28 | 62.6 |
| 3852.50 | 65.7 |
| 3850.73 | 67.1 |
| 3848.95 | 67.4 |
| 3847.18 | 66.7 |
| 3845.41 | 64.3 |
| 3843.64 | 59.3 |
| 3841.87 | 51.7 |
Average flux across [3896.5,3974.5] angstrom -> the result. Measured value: 52.2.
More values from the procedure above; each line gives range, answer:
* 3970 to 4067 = 77.7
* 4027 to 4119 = 81.5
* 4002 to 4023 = 82.2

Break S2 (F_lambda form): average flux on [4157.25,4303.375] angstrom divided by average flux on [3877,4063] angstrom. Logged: 1.2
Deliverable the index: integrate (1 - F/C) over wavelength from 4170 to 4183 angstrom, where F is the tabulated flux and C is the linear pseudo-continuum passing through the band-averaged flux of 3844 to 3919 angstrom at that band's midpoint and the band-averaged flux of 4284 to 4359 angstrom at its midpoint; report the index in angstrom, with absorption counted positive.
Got -2.5 angstrom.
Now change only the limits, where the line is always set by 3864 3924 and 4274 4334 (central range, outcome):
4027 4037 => -2.41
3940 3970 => 5.05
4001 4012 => -2.77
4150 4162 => -2.99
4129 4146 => -3.82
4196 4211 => -2.54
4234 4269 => -4.21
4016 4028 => -3.50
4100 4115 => -2.96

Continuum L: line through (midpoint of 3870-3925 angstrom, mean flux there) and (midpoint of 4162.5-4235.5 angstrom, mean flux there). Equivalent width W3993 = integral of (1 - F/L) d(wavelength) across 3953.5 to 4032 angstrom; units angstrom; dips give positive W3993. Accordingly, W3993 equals -2.6 angstrom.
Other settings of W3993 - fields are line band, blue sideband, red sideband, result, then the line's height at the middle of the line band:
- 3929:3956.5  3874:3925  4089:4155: 7.90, 65.9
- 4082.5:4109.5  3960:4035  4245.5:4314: -4.08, 71.6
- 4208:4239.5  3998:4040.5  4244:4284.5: -0.86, 78.5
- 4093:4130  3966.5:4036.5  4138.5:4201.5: -1.33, 80.6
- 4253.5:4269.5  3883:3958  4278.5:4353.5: -1.80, 71.2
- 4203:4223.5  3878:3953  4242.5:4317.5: -4.23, 69.6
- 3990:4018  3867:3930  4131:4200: -4.76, 69.4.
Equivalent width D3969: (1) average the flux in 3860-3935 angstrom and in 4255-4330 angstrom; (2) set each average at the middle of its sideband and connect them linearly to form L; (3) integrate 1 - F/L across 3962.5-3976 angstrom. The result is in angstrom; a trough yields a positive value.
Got 5.3 angstrom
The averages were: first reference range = 57.7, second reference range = 73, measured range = 36.6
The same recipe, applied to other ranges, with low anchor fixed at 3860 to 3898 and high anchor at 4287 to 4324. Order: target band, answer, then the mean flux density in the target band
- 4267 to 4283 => -1.7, 75.3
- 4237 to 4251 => -2.7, 80.3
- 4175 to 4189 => -3.6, 83.1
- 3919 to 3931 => 2.5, 48.1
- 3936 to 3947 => 2.8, 45.3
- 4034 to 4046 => -3.5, 81.1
